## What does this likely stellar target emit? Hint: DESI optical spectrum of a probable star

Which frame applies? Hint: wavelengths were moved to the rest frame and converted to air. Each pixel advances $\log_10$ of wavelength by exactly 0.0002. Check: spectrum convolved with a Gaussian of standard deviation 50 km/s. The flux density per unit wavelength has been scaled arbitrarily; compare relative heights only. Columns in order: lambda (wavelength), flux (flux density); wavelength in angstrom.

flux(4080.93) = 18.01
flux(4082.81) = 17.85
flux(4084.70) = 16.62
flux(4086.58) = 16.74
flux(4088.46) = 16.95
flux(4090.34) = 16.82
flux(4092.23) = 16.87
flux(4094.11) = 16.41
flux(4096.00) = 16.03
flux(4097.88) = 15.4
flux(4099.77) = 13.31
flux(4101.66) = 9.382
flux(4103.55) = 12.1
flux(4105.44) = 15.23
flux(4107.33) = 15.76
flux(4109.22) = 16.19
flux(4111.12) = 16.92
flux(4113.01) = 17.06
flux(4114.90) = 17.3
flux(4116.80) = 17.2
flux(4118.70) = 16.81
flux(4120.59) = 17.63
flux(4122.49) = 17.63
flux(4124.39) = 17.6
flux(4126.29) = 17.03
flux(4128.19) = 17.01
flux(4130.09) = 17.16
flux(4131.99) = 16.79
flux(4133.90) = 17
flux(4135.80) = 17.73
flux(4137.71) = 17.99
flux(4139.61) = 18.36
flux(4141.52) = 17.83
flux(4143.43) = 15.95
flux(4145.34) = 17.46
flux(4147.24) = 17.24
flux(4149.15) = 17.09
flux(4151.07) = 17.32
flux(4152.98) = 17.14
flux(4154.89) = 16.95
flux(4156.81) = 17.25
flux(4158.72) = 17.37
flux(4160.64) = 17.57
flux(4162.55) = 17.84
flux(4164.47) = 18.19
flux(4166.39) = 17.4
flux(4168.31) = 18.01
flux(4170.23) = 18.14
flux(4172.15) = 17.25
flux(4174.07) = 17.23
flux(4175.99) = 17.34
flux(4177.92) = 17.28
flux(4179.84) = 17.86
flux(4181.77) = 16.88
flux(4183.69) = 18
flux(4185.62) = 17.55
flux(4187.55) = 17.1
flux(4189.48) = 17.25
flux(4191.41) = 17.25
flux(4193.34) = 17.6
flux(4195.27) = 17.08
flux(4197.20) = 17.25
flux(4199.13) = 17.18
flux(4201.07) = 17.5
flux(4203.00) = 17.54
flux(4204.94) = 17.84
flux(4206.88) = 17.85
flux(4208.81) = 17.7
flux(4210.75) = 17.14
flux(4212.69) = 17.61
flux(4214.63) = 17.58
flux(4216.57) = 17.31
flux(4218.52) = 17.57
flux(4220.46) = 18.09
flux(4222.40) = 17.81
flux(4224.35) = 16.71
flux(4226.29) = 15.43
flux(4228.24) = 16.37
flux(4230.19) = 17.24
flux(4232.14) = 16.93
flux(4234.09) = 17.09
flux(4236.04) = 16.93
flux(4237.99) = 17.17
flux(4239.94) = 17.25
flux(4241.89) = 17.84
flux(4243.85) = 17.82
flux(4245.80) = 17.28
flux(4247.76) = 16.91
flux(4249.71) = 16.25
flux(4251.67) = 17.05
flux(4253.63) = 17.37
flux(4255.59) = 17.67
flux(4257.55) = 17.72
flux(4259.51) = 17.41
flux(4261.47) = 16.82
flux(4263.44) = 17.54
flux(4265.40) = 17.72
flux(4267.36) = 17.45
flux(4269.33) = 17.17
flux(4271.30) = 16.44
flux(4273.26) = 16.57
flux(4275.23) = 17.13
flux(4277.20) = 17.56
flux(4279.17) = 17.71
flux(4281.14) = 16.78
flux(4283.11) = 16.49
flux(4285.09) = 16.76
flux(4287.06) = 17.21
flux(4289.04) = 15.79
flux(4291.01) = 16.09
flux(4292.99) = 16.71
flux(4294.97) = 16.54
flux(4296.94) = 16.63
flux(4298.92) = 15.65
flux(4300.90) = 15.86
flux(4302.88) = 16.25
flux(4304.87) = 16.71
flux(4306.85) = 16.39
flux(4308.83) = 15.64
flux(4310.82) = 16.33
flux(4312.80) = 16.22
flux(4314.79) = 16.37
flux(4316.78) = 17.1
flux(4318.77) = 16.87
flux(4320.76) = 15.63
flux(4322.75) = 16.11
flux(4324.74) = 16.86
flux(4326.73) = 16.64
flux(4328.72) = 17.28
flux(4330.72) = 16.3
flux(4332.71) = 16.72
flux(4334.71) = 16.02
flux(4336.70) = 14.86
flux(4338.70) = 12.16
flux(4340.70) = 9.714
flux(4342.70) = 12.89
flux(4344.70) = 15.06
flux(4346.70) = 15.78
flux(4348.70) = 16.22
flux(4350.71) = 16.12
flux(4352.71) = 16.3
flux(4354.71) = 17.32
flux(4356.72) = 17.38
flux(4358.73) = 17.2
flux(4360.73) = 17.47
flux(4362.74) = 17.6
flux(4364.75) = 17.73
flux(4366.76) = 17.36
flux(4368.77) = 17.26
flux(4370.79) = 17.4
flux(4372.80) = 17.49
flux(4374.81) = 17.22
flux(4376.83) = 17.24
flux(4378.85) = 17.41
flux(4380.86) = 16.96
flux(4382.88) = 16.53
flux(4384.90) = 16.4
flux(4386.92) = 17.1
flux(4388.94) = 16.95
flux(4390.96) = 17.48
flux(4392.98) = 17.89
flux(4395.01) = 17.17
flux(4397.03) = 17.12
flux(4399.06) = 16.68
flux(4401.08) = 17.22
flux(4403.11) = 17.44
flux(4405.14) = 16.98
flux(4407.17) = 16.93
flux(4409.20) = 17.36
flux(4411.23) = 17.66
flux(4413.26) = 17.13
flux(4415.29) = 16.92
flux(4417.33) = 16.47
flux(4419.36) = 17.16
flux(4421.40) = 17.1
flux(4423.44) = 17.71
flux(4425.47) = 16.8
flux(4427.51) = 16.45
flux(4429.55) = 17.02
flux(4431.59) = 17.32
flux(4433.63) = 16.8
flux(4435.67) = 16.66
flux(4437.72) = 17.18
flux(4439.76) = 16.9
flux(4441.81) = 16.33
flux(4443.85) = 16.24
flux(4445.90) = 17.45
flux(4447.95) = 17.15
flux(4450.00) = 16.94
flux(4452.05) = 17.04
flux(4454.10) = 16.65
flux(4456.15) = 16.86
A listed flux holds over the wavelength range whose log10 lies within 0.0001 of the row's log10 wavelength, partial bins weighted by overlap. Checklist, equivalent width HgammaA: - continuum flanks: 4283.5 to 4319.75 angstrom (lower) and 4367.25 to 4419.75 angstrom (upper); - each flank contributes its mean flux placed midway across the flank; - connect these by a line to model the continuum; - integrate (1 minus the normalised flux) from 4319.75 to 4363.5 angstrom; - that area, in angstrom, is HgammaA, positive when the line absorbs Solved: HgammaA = 2.4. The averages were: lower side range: 16.4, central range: 15.8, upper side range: 17.1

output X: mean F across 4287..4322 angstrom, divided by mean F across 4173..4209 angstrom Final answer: 0.9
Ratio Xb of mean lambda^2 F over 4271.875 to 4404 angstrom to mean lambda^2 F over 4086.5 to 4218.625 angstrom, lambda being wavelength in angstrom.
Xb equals 1.06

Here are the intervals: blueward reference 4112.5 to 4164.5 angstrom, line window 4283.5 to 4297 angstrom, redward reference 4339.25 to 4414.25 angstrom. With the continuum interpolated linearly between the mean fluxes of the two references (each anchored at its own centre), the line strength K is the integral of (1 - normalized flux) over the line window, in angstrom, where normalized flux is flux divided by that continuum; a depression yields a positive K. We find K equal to 0.3 angstrom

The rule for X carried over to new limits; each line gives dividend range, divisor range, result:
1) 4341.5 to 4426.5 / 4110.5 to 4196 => 0.97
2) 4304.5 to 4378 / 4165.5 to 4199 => 0.93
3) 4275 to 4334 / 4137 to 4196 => 0.95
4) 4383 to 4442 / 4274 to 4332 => 1.03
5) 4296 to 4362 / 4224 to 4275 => 0.93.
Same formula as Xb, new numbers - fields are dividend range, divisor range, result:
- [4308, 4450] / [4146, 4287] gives 1.04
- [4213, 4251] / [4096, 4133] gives 1.13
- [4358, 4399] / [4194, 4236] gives 1.08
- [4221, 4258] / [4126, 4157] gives 1.04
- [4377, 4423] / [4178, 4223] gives 1.07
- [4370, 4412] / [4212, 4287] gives 1.07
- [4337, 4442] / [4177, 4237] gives 1.05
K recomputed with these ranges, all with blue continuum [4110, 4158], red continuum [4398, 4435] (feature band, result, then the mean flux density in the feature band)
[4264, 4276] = 0.0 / 17.1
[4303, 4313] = 0.5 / 16.3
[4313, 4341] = 2.2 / 15.8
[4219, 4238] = 0.2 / 17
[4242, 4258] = -0.1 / 17.3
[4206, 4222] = -0.4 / 17.6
